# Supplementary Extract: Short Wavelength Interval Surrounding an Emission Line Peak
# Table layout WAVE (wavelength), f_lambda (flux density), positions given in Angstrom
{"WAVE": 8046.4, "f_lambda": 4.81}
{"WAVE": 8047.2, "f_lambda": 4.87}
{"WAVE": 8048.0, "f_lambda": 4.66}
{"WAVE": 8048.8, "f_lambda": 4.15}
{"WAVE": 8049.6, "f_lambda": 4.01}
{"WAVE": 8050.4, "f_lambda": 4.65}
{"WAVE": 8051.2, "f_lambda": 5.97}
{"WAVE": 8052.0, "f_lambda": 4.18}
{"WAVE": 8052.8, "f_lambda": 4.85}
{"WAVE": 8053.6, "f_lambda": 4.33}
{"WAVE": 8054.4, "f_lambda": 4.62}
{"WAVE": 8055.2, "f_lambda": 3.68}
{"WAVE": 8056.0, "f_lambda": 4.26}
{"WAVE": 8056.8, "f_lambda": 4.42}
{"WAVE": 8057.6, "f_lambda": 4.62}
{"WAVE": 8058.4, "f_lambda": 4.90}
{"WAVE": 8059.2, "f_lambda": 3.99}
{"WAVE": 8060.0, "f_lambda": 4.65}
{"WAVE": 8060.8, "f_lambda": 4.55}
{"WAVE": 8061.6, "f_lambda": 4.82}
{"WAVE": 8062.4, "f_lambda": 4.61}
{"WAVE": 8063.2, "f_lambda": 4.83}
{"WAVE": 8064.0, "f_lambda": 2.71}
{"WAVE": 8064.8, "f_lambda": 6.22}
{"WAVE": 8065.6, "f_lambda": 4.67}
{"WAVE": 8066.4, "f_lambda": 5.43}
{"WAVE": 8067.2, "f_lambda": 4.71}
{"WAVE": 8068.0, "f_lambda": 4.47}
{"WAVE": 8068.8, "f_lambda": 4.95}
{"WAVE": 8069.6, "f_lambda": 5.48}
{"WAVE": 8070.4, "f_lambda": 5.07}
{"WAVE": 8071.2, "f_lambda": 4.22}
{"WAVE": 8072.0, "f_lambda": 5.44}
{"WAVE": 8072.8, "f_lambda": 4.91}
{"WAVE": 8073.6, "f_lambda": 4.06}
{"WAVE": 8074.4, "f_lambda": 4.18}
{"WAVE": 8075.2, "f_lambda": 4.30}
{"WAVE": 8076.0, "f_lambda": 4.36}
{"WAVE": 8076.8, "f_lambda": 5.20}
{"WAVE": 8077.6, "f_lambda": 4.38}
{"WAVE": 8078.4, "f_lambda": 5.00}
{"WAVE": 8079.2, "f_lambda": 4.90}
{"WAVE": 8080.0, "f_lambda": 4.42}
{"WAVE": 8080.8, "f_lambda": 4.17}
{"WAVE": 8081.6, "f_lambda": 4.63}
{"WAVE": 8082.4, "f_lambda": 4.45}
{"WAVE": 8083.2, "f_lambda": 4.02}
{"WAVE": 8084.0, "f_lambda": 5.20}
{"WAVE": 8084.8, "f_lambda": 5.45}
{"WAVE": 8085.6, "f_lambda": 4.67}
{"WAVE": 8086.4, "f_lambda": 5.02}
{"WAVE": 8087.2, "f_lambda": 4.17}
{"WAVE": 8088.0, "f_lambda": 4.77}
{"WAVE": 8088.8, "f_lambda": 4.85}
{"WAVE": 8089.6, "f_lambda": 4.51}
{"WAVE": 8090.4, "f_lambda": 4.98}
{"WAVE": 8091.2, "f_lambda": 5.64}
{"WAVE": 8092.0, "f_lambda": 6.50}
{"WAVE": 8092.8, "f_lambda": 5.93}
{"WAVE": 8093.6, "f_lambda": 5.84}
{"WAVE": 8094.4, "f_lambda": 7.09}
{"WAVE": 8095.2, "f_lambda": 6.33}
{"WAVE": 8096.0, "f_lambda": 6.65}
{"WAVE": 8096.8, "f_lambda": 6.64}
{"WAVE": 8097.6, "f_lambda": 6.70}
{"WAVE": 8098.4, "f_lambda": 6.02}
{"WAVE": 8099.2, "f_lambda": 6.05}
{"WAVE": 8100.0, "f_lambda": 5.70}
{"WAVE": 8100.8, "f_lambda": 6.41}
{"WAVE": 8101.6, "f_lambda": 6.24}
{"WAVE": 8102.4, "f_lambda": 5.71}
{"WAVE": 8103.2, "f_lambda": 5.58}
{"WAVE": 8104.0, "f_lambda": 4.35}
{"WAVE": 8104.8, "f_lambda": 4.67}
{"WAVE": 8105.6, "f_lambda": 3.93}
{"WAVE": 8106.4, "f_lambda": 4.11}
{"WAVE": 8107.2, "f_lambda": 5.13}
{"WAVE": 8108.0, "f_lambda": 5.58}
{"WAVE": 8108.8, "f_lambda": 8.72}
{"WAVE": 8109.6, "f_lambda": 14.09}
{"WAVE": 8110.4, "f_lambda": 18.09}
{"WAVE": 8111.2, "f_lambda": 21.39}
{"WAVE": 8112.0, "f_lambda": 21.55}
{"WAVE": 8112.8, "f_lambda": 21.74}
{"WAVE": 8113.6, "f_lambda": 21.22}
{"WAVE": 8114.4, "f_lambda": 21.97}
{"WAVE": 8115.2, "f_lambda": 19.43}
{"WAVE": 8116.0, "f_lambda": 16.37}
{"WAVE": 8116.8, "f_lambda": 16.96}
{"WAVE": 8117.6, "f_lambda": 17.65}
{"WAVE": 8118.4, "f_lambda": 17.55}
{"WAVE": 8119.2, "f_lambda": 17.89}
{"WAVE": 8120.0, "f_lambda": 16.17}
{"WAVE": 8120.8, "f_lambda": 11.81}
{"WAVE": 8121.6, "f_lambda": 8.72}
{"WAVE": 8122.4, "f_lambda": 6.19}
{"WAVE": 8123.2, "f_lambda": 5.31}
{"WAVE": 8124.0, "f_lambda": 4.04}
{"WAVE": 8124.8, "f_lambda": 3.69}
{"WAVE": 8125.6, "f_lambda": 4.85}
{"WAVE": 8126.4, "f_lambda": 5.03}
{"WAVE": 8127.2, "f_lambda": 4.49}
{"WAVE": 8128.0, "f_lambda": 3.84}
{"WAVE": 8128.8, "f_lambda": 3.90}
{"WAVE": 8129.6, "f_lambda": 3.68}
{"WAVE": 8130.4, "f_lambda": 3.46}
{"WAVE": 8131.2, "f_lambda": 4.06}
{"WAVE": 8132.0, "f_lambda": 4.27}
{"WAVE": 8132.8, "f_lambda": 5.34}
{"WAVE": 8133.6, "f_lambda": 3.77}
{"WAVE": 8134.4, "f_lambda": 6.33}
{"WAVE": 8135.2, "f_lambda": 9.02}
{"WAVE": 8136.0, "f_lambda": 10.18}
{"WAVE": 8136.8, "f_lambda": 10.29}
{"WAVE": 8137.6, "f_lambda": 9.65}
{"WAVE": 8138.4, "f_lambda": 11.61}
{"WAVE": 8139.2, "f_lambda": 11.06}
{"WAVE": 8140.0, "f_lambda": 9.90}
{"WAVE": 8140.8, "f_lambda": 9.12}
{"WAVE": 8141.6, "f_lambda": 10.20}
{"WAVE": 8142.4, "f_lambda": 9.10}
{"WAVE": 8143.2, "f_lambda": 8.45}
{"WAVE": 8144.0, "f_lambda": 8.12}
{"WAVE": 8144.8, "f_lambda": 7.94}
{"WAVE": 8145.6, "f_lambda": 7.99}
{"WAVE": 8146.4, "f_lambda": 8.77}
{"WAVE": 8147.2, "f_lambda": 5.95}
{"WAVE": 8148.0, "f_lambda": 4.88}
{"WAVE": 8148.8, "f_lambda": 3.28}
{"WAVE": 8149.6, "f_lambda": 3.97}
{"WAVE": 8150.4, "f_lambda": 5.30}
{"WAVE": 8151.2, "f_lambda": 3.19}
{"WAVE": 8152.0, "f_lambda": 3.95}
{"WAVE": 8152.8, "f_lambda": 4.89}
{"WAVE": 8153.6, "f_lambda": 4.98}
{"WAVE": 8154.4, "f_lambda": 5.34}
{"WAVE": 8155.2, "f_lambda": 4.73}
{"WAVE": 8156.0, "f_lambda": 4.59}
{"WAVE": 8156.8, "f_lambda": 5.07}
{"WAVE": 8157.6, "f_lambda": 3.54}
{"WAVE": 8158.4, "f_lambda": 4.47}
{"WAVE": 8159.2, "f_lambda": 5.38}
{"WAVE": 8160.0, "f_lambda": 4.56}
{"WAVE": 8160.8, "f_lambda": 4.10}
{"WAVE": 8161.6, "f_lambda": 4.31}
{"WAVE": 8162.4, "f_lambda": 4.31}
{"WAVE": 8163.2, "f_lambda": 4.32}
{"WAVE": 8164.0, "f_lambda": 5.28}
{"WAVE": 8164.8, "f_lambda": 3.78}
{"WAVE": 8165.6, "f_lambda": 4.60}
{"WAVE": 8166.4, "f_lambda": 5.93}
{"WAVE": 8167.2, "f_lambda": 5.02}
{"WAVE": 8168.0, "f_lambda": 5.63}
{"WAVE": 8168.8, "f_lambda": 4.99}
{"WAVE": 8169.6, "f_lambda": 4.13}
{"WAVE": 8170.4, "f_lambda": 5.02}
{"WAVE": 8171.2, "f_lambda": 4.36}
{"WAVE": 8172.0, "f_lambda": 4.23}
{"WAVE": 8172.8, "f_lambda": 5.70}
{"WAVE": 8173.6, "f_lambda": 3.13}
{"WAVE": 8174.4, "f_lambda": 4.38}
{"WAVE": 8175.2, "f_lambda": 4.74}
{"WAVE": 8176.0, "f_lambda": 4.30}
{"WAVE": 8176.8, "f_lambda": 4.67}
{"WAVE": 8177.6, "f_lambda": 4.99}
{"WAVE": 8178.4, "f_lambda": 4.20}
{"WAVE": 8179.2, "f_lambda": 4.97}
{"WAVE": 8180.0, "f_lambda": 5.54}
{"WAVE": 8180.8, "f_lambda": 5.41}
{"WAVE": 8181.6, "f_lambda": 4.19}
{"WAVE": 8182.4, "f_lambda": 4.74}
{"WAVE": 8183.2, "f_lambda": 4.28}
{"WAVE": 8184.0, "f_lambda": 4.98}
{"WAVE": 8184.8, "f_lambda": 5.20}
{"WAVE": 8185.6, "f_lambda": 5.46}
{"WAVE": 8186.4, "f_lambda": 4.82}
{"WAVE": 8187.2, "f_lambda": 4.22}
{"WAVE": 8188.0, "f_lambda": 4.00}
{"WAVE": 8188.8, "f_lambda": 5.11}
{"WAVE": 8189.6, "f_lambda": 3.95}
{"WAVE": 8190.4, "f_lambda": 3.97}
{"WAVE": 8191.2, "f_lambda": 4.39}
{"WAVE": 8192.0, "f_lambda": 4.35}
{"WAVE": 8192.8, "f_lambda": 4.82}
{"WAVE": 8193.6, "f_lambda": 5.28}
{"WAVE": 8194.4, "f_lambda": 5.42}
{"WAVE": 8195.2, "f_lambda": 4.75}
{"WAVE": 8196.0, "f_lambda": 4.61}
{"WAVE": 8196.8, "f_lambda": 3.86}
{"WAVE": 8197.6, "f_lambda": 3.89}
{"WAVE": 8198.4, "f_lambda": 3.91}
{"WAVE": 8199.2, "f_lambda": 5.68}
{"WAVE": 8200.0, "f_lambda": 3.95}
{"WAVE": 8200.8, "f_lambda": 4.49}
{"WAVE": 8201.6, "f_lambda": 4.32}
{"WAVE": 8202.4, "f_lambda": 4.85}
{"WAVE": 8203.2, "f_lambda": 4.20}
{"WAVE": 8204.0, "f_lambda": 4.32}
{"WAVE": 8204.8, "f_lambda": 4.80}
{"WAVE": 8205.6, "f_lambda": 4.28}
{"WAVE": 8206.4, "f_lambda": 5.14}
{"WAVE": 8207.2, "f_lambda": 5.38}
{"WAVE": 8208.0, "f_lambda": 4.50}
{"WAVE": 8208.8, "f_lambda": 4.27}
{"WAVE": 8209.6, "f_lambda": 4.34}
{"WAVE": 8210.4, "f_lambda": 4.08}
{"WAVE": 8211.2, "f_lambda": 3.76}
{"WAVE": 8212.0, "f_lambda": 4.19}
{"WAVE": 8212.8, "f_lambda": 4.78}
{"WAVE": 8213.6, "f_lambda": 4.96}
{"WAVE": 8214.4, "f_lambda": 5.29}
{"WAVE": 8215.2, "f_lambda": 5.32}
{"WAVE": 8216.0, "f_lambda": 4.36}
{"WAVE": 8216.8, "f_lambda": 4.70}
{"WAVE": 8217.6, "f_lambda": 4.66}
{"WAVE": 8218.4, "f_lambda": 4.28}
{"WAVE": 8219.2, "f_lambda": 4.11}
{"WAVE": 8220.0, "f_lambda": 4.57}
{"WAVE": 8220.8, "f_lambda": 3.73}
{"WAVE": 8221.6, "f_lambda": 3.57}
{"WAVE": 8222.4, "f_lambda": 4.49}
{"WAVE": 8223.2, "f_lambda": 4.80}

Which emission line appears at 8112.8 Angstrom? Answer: H-alpha 6563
